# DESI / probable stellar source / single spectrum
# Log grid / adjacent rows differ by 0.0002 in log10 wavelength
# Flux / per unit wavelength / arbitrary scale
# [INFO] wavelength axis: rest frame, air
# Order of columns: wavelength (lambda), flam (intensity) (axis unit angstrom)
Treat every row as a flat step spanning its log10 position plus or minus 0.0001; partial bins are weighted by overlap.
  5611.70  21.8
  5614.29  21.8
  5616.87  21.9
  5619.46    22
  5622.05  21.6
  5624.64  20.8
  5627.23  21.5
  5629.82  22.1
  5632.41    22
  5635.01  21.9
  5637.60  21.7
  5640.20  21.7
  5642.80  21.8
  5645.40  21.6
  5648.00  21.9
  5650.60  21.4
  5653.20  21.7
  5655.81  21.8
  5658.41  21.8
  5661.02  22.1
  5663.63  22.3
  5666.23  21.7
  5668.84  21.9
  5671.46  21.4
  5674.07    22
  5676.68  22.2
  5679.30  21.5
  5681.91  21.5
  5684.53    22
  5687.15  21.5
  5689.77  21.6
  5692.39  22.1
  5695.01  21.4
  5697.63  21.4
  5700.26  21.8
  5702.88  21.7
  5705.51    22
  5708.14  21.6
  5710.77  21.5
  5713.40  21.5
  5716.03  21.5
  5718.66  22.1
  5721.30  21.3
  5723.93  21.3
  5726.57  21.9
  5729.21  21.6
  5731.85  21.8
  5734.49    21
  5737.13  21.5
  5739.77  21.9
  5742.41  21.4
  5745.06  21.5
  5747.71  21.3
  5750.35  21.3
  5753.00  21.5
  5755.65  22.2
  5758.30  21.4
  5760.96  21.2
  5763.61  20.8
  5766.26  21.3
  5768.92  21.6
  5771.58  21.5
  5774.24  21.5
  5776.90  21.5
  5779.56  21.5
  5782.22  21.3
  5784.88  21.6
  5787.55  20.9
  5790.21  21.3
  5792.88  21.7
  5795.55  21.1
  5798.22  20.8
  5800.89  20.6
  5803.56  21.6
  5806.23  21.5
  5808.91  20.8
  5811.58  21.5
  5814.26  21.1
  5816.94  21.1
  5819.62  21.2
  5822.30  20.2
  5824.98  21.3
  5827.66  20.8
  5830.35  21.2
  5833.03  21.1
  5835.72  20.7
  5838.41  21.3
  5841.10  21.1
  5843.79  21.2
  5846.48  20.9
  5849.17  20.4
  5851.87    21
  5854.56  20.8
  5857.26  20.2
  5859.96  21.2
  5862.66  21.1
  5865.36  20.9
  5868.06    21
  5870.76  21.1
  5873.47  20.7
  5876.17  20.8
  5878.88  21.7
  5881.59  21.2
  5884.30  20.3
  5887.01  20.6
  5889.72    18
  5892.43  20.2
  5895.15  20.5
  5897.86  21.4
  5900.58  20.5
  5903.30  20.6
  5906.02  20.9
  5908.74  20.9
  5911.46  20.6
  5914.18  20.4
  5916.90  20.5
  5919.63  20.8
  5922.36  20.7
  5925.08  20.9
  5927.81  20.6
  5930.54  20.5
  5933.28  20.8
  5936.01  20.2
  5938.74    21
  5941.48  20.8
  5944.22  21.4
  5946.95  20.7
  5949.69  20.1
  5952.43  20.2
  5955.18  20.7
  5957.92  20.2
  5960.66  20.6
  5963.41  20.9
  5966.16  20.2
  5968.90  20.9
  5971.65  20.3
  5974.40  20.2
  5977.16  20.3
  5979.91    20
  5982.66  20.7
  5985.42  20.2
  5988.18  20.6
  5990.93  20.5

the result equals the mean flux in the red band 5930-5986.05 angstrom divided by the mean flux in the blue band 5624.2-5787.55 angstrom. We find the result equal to 0.9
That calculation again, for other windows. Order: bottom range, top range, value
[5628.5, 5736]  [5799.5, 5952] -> 0.96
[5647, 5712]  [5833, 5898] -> 0.95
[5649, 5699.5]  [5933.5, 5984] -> 0.94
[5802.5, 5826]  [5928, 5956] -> 0.98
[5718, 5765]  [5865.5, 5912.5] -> 0.96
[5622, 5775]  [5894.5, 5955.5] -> 0.96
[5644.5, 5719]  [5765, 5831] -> 0.98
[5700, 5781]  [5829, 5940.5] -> 0.96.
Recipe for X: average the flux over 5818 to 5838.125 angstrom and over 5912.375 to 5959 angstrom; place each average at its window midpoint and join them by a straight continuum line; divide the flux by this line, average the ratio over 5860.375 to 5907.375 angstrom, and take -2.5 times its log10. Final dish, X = 0.00 mag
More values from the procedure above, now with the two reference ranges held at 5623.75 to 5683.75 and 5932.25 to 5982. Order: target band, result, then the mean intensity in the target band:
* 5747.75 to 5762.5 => -0.01 mag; 21.5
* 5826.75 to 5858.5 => 0.01 mag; 20.9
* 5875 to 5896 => 0.02 mag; 20.4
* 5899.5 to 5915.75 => 0.00 mag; 20.7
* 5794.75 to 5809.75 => 0.00 mag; 21.1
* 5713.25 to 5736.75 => 0.00 mag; 21.6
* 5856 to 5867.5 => 0.00 mag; 20.9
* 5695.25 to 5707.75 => -0.01 mag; 21.7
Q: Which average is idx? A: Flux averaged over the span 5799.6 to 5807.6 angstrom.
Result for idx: 21.2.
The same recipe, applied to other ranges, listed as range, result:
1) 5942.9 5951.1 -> 20.7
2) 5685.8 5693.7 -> 21.7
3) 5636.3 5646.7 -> 21.7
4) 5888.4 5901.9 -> 20.1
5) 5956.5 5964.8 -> 20.6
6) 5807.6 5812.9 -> 21.2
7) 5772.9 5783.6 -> 21.5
